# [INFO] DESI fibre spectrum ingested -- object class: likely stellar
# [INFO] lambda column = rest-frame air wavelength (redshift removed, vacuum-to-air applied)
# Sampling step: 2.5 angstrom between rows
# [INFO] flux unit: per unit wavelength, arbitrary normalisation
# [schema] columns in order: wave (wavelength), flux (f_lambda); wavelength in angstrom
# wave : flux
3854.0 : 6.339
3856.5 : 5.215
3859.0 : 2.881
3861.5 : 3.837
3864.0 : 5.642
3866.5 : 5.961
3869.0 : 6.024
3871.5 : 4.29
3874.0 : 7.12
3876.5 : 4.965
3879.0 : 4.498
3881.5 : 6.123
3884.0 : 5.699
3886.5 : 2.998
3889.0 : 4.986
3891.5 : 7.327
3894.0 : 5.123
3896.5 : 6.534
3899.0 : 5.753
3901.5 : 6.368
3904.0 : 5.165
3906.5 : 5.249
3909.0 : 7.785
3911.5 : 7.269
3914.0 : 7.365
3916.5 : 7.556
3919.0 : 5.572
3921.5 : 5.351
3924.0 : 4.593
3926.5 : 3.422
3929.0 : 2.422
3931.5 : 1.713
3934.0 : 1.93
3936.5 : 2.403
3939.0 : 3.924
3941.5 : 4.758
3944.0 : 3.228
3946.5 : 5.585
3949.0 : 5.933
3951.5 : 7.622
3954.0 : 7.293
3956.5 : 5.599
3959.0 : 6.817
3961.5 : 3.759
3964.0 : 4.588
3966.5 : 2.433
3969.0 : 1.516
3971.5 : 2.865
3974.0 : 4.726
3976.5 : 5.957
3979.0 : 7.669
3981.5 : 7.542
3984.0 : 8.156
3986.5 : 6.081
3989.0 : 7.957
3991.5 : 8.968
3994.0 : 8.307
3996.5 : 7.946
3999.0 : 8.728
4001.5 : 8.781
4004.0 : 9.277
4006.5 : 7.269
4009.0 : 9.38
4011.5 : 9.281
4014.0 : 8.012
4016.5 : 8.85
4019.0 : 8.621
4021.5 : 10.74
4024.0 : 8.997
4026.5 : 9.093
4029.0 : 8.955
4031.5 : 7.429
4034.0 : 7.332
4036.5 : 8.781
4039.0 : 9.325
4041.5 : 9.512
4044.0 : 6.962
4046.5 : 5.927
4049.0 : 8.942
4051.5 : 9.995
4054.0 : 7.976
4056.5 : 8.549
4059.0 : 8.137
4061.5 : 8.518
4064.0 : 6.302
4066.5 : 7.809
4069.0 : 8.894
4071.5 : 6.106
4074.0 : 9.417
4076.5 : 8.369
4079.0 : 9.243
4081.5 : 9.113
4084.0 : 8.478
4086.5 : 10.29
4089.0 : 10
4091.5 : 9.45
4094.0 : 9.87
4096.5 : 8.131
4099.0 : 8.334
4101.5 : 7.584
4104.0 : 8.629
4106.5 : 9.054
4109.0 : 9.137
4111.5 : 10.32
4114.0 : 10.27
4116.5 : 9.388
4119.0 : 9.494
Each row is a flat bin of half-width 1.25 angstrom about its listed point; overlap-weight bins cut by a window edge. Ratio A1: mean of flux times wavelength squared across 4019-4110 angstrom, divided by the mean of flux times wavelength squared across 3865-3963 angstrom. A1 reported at 1.8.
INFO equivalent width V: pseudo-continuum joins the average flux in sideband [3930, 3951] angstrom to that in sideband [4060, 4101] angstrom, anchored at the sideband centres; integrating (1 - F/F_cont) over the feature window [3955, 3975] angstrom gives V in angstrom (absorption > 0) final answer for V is 2.3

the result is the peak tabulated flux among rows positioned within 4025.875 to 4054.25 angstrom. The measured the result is 9.995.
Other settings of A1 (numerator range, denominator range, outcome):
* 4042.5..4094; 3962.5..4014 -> 1.28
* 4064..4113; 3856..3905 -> 1.83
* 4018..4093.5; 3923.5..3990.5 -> 1.86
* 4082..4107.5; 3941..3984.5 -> 1.81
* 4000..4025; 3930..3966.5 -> 2.02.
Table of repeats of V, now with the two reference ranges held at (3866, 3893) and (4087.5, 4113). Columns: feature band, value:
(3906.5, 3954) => 9.6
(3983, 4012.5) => -3.8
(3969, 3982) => 3.3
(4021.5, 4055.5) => -1.9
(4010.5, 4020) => -1.2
